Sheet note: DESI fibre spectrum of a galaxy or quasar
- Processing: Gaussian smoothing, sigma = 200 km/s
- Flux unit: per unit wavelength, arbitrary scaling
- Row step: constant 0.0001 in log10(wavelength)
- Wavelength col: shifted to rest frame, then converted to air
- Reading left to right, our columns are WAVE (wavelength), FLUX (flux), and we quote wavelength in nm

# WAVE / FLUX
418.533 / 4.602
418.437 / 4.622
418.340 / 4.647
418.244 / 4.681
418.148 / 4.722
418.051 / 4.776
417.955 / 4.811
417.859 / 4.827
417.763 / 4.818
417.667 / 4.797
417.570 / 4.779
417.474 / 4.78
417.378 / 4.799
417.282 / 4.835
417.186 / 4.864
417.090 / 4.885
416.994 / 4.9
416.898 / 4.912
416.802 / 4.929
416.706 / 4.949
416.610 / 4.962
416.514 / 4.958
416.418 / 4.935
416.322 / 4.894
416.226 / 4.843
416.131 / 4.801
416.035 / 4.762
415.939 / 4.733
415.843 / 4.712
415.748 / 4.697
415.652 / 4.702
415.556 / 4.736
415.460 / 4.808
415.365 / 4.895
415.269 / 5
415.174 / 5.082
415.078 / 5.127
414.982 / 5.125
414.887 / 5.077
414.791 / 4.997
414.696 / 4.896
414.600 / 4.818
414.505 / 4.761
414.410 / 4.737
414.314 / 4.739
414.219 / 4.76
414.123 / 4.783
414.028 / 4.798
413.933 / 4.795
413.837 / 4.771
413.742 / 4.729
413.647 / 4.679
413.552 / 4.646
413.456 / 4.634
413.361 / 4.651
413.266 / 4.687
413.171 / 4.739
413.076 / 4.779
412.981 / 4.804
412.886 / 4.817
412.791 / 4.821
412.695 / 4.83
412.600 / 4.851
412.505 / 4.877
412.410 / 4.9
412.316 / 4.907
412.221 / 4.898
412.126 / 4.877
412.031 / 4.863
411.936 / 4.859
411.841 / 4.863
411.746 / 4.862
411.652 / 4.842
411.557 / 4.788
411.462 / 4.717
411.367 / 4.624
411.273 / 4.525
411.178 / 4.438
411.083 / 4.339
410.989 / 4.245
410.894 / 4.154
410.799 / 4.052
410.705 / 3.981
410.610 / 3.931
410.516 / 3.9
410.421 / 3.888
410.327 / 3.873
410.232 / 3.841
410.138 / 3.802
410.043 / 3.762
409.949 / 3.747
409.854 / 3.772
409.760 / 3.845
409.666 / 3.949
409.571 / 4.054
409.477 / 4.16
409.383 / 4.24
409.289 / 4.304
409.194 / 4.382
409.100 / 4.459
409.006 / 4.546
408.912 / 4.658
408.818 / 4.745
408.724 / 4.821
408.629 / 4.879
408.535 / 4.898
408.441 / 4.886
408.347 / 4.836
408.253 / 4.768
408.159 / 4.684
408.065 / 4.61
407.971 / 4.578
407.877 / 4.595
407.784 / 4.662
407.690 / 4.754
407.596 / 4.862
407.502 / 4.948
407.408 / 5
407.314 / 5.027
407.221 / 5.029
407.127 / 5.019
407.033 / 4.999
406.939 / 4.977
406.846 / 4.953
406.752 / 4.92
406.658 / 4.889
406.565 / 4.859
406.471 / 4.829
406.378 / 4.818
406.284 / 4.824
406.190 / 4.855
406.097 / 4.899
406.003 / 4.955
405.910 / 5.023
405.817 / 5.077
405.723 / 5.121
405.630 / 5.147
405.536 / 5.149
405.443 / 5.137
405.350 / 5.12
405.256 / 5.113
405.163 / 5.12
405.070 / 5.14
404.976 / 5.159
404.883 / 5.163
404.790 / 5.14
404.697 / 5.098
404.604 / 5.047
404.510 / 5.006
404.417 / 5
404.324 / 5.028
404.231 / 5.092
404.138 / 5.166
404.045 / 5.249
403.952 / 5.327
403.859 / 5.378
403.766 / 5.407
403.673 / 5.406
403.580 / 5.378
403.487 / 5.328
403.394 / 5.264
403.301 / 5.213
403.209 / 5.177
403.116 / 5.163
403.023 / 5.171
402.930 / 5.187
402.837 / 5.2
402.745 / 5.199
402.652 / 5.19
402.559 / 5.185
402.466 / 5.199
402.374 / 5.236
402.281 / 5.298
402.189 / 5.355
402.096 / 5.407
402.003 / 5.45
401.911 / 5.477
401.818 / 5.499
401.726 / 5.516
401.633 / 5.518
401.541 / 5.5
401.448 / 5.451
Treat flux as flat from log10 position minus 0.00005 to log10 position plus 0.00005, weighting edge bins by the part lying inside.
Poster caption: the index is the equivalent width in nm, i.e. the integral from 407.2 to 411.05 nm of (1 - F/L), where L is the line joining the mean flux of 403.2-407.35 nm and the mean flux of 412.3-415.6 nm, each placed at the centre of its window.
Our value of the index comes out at 0.46 nm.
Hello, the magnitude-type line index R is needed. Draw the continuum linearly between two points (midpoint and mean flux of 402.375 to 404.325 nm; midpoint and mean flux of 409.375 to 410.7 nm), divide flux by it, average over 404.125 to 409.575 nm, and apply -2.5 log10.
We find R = -0.08 mag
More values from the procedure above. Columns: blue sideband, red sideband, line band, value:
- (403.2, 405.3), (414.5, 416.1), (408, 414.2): 0.11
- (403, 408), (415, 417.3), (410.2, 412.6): 0.11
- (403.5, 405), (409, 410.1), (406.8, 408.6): -0.09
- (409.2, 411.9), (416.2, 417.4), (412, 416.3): -0.05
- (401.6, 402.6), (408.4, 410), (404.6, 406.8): -0.04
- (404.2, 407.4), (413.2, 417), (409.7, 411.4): 0.22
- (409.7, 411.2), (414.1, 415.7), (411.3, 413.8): -0.09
